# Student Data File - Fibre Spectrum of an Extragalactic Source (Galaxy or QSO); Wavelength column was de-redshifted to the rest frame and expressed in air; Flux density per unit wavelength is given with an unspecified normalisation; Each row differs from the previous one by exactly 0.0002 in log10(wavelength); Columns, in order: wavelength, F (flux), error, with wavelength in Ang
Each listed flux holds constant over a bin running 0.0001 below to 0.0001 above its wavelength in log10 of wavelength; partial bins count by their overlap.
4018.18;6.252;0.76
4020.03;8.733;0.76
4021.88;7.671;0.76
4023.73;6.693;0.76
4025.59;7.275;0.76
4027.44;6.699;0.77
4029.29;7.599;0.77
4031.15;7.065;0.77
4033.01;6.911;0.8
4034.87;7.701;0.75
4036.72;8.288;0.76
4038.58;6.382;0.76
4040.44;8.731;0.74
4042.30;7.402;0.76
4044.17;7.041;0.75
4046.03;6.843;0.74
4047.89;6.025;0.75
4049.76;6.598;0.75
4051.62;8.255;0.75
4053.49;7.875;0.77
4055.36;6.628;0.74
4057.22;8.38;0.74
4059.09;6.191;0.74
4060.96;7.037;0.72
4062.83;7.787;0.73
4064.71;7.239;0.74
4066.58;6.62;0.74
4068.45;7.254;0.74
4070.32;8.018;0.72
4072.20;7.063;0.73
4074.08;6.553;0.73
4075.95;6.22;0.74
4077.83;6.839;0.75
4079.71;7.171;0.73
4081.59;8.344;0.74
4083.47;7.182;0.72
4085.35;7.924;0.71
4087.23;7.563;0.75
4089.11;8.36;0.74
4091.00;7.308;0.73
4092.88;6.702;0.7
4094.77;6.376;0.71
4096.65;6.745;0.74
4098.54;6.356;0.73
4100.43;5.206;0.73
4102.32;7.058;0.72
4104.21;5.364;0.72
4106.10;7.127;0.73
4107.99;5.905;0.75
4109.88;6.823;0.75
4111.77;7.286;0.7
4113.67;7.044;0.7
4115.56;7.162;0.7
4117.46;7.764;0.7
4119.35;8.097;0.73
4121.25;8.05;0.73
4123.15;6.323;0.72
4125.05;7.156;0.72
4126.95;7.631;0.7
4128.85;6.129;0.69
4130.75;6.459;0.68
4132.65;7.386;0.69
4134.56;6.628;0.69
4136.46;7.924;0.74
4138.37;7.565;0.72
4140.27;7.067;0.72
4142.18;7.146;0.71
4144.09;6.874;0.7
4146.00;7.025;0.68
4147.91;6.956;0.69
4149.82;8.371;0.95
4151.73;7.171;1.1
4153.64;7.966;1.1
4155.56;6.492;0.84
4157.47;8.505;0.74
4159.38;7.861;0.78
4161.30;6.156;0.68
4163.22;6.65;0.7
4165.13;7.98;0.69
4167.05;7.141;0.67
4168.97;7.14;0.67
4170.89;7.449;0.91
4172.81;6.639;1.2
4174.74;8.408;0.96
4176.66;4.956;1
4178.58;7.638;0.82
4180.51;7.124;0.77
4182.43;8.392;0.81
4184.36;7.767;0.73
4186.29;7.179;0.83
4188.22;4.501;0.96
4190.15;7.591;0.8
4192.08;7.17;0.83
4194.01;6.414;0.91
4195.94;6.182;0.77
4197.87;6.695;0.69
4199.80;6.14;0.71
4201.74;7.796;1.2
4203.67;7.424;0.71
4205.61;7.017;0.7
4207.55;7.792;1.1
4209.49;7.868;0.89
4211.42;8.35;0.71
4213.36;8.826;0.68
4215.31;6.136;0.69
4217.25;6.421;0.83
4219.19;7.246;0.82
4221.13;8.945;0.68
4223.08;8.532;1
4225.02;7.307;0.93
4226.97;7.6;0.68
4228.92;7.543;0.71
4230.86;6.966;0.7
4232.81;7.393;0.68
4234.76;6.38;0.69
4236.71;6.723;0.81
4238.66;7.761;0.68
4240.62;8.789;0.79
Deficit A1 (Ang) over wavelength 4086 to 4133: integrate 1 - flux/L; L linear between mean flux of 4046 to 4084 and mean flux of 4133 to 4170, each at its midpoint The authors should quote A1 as 1.90 Ang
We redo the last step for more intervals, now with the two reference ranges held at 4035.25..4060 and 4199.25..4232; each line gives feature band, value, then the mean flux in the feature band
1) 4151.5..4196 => 2.1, 7.12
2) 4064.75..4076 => 0.4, 7.04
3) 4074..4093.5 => 0.0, 7.33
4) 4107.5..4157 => 1.5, 7.19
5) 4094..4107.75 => 2.0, 6.3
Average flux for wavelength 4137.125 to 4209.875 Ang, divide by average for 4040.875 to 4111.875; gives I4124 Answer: 1.02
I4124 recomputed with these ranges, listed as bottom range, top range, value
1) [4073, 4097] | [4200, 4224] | 1.06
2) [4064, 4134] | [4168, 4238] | 1.03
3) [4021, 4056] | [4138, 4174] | 1.00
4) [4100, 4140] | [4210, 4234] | 1.09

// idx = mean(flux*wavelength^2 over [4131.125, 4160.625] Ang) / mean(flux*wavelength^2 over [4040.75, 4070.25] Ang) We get 1.1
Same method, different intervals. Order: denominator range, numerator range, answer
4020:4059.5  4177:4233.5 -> 1.08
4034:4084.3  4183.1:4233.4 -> 1.08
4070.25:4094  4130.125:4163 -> 1.03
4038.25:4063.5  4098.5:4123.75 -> 0.97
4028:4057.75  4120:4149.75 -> 1.02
